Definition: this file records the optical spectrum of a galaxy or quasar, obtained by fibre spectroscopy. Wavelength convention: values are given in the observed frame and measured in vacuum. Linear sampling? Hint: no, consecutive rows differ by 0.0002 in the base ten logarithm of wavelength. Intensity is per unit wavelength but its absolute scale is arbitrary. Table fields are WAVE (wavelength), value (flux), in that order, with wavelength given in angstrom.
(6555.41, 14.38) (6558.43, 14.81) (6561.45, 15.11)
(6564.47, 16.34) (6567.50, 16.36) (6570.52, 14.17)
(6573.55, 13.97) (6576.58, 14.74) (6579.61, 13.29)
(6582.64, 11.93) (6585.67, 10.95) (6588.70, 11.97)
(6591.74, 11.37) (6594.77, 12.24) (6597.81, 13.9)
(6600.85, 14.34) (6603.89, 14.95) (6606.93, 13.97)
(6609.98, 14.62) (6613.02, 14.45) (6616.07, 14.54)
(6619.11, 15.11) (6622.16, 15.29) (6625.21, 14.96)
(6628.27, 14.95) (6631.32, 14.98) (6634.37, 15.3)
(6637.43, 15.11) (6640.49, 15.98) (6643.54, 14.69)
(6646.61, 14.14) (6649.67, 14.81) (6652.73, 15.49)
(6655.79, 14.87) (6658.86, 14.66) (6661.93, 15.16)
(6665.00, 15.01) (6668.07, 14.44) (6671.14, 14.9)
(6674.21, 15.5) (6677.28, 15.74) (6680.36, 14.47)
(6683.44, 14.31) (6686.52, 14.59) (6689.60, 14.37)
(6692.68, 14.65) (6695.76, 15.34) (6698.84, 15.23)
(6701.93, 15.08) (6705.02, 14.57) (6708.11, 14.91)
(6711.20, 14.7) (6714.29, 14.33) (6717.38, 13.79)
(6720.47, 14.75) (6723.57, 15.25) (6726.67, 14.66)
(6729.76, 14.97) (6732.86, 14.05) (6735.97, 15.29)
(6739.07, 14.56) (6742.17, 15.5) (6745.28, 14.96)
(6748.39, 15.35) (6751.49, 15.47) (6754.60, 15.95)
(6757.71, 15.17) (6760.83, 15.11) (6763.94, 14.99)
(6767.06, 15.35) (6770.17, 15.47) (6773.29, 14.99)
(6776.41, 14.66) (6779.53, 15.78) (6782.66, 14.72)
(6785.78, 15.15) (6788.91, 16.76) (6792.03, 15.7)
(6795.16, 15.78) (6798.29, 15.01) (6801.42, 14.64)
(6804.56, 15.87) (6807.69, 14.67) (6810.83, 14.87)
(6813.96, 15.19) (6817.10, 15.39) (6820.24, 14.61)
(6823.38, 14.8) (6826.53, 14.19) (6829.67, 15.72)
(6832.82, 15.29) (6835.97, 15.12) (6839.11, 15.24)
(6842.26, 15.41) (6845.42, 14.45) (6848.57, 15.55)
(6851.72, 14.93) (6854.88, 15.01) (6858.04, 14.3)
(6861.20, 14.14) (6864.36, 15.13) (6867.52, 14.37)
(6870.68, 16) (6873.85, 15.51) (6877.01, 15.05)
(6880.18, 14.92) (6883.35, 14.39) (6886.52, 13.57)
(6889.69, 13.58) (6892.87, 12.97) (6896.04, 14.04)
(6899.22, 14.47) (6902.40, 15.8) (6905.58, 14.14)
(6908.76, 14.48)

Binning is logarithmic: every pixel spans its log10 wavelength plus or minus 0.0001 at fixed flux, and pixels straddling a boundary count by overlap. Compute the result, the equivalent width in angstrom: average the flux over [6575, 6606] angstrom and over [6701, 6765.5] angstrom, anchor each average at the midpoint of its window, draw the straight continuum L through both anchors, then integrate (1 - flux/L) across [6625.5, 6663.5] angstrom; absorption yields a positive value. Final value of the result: -3.6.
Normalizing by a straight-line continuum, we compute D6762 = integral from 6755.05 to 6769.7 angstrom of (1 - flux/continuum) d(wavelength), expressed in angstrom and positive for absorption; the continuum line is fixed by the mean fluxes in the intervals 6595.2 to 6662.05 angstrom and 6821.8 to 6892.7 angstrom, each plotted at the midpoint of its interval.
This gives -0.4 angstrom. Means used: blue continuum 14.8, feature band 15.2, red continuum 14.8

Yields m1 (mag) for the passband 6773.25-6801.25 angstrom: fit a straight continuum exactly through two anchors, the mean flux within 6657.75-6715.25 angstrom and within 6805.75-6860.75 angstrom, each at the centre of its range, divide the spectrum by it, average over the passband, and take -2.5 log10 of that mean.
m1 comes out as -0.03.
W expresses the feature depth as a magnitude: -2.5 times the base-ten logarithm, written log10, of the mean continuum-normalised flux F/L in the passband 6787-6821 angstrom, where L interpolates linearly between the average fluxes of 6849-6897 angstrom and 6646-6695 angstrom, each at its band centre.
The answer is -0.05 mag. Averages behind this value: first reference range 14.8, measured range 15.3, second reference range 14.6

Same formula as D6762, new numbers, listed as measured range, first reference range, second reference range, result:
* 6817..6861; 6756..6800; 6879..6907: -0.7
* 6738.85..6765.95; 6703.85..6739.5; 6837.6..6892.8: -1.1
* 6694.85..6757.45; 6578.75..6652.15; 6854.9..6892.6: -2.7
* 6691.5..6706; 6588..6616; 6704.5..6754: -0.4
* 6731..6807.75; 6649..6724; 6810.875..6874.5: -1.7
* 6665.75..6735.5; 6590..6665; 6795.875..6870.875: -0.2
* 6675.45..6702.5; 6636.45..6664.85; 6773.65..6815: 0.4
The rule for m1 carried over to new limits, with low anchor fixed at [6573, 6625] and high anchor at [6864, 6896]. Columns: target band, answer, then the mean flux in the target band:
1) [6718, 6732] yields -0.06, 14.8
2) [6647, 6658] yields -0.09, 14.9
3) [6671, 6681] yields -0.10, 15.3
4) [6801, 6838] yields -0.05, 15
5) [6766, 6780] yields -0.08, 15.2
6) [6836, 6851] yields -0.06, 15.2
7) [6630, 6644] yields -0.11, 15.3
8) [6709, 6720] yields -0.03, 14.4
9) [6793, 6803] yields -0.07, 15.2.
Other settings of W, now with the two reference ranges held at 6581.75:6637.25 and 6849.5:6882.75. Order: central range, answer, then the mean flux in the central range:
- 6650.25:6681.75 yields -0.065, 15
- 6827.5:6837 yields -0.037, 15.3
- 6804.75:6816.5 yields -0.026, 15.1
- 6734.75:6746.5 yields -0.047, 15.1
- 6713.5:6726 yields -0.014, 14.6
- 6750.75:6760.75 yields -0.070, 15.5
